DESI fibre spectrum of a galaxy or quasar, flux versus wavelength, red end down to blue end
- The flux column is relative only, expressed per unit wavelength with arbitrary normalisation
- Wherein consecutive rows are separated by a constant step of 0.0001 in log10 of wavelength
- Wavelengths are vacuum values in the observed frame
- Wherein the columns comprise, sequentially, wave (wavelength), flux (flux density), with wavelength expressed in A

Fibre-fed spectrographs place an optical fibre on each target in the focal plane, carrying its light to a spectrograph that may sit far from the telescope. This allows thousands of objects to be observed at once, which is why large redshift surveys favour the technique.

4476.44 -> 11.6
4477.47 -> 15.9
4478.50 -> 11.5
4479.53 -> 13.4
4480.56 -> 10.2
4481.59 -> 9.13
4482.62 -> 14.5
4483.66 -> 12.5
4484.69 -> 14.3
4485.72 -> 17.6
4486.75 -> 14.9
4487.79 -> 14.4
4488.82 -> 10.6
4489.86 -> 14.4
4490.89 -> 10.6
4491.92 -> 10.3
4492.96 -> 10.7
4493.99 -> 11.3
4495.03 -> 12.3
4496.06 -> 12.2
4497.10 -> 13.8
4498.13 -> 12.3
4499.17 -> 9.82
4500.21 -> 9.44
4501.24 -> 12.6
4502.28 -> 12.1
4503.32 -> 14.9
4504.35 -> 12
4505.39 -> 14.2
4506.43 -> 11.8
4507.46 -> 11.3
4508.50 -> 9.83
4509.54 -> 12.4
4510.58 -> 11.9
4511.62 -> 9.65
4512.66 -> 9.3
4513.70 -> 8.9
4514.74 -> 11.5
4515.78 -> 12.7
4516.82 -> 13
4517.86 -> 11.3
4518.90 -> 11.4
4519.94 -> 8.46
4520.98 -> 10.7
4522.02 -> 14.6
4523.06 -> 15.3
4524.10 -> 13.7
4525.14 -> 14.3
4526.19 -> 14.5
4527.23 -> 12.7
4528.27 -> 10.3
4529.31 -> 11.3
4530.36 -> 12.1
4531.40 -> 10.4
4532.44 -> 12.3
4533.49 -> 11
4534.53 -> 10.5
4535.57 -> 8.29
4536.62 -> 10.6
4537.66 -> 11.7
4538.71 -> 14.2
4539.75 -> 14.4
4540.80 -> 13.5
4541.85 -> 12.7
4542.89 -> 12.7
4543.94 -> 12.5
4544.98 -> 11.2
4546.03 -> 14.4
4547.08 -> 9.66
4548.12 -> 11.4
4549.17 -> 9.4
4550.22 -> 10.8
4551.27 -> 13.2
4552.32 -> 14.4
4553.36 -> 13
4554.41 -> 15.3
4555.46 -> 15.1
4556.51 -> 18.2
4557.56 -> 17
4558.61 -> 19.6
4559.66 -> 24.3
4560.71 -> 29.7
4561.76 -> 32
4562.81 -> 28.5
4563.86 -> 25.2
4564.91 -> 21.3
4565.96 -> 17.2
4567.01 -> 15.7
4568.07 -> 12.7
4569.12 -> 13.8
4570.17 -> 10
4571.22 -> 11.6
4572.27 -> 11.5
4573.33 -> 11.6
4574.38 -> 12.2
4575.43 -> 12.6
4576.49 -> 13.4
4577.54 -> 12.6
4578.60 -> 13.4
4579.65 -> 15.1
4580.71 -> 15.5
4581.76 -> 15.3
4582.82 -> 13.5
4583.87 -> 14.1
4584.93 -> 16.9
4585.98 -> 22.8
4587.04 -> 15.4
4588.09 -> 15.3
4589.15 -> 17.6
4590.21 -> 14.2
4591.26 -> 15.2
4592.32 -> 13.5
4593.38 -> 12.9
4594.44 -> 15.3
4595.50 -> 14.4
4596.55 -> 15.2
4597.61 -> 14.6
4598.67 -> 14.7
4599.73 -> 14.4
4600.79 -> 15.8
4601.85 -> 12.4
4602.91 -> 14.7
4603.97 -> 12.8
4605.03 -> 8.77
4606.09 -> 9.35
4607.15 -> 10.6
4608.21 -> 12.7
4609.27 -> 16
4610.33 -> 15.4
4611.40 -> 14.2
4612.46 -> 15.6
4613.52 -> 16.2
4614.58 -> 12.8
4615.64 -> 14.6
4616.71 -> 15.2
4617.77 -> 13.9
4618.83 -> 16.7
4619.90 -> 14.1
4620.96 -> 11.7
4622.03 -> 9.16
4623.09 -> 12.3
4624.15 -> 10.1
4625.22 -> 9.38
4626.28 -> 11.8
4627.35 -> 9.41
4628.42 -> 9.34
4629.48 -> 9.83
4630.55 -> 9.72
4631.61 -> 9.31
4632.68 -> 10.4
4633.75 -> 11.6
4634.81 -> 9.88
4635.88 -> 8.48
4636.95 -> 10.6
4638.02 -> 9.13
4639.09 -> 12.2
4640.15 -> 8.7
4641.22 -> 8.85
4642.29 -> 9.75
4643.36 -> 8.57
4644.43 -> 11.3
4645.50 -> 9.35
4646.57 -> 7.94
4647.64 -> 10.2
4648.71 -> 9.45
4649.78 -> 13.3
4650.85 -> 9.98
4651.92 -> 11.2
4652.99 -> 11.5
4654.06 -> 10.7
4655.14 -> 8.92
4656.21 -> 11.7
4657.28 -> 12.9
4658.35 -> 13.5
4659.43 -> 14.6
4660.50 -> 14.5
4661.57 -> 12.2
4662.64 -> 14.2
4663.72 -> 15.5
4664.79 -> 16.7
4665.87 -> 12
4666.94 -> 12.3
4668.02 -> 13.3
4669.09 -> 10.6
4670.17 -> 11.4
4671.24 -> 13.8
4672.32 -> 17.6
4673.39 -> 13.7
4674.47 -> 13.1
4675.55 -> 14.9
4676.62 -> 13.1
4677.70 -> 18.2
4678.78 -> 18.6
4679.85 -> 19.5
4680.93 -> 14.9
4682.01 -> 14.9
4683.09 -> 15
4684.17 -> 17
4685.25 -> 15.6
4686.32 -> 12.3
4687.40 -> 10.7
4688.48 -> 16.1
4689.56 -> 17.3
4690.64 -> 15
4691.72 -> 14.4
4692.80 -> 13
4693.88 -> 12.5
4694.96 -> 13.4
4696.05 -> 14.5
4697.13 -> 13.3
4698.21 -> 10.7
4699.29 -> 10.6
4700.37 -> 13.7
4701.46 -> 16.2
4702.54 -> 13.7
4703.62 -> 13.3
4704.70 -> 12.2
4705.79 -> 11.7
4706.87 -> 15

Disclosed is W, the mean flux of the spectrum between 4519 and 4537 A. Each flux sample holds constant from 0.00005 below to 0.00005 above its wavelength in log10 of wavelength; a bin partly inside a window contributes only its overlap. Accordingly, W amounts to 11.8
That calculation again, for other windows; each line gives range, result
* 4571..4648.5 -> 12.7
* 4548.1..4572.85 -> 17.2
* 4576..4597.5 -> 15.1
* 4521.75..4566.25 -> 15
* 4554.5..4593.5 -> 16.7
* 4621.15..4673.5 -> 11.3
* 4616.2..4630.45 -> 11.7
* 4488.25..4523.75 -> 11.7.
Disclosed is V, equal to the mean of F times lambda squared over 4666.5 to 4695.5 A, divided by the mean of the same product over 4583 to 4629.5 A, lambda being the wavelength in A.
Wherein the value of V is 1.10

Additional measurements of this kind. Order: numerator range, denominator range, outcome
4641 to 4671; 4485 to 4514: 1.04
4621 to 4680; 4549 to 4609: 0.79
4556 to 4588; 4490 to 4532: 1.48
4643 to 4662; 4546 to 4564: 0.66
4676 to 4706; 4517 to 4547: 1.27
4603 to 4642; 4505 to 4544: 1.03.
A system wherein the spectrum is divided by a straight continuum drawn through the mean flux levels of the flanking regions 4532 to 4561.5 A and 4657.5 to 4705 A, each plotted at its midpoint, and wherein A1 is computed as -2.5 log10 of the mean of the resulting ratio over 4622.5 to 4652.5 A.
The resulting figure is 0.37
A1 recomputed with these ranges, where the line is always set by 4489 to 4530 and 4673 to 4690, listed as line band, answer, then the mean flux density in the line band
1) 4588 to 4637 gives 0.09 mag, 12.8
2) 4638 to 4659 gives 0.36 mag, 10.5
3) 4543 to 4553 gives 0.06 mag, 11.9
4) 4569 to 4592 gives -0.07 mag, 14.3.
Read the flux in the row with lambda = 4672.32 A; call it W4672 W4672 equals 17.6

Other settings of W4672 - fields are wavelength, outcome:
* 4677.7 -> 18.2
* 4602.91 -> 14.7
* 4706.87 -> 15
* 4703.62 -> 13.3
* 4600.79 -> 15.8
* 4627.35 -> 9.41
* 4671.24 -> 13.8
